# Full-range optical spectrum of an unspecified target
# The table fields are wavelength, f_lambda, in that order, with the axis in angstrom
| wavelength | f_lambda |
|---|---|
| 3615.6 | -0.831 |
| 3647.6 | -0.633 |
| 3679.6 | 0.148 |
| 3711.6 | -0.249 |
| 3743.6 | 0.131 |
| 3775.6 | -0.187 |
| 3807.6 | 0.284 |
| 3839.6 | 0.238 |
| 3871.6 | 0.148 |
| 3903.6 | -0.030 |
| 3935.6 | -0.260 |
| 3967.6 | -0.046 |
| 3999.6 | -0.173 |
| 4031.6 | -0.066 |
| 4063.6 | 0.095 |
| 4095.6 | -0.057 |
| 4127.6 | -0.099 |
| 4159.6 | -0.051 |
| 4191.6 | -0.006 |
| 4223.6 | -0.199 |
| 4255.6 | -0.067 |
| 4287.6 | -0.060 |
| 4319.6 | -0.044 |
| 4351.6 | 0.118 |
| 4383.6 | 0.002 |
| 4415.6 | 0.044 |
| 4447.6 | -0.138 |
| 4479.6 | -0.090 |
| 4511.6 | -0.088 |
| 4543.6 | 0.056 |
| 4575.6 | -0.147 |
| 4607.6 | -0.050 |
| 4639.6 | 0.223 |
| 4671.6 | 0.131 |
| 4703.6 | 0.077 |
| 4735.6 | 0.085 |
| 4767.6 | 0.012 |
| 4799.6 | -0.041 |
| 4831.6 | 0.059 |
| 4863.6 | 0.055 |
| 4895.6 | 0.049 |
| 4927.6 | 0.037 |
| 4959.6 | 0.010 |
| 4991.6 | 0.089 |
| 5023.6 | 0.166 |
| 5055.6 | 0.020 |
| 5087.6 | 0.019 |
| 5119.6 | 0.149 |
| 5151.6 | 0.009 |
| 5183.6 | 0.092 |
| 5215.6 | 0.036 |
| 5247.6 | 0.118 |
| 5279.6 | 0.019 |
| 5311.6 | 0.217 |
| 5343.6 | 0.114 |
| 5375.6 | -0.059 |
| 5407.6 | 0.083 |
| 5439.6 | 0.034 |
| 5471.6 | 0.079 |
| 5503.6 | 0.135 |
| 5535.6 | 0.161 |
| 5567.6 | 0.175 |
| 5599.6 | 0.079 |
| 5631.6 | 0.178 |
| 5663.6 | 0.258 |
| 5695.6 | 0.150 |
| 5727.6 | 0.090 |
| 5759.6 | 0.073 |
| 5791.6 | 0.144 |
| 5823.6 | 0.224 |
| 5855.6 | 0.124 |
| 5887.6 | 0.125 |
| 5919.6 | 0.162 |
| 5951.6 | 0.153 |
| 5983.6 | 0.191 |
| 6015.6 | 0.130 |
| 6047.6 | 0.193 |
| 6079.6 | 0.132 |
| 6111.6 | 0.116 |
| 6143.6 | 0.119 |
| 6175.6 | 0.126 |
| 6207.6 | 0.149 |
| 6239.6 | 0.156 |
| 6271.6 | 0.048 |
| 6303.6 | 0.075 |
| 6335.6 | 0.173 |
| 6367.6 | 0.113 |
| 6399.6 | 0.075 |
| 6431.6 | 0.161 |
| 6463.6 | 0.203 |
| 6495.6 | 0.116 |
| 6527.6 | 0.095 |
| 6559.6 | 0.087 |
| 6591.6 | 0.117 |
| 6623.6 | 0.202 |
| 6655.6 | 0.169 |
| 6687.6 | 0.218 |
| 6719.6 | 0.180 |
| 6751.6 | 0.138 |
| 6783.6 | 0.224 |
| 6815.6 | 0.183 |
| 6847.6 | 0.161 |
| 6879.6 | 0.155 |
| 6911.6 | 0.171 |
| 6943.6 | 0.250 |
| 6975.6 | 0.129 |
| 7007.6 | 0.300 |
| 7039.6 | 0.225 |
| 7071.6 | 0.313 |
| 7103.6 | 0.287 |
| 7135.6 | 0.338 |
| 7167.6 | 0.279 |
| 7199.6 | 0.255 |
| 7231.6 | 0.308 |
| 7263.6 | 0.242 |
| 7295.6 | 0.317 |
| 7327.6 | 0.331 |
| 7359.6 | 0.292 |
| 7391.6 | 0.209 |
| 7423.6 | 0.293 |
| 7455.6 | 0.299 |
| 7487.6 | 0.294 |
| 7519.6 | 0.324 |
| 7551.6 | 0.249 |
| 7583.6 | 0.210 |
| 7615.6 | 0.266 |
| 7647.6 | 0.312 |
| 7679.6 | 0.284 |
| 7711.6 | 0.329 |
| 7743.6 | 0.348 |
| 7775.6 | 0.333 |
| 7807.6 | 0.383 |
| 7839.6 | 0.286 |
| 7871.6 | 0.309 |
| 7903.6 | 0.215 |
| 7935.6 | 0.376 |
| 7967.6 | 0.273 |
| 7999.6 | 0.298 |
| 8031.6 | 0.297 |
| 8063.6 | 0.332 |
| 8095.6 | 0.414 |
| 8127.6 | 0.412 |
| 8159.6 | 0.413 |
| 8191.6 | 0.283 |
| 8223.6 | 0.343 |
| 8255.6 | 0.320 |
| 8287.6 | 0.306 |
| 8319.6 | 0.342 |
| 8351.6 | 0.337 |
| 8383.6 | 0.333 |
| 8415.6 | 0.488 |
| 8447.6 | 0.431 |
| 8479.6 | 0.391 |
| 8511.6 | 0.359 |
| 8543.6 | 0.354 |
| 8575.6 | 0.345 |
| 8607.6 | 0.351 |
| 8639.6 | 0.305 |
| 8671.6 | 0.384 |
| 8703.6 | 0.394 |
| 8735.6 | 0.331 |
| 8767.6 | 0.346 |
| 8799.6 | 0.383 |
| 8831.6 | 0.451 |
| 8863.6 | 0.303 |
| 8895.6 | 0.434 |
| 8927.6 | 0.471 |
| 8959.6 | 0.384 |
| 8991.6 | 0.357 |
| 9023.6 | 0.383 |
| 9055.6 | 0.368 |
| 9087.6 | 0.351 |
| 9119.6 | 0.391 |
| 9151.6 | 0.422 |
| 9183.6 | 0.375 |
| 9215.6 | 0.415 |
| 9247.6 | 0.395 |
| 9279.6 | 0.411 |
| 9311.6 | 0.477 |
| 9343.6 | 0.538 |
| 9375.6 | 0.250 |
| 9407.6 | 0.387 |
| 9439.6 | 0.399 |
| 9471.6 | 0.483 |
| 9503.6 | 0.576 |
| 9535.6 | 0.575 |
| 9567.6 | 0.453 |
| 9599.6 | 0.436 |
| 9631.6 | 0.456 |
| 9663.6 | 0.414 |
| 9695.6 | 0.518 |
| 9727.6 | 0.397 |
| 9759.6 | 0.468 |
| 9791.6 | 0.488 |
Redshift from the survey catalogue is 0.758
